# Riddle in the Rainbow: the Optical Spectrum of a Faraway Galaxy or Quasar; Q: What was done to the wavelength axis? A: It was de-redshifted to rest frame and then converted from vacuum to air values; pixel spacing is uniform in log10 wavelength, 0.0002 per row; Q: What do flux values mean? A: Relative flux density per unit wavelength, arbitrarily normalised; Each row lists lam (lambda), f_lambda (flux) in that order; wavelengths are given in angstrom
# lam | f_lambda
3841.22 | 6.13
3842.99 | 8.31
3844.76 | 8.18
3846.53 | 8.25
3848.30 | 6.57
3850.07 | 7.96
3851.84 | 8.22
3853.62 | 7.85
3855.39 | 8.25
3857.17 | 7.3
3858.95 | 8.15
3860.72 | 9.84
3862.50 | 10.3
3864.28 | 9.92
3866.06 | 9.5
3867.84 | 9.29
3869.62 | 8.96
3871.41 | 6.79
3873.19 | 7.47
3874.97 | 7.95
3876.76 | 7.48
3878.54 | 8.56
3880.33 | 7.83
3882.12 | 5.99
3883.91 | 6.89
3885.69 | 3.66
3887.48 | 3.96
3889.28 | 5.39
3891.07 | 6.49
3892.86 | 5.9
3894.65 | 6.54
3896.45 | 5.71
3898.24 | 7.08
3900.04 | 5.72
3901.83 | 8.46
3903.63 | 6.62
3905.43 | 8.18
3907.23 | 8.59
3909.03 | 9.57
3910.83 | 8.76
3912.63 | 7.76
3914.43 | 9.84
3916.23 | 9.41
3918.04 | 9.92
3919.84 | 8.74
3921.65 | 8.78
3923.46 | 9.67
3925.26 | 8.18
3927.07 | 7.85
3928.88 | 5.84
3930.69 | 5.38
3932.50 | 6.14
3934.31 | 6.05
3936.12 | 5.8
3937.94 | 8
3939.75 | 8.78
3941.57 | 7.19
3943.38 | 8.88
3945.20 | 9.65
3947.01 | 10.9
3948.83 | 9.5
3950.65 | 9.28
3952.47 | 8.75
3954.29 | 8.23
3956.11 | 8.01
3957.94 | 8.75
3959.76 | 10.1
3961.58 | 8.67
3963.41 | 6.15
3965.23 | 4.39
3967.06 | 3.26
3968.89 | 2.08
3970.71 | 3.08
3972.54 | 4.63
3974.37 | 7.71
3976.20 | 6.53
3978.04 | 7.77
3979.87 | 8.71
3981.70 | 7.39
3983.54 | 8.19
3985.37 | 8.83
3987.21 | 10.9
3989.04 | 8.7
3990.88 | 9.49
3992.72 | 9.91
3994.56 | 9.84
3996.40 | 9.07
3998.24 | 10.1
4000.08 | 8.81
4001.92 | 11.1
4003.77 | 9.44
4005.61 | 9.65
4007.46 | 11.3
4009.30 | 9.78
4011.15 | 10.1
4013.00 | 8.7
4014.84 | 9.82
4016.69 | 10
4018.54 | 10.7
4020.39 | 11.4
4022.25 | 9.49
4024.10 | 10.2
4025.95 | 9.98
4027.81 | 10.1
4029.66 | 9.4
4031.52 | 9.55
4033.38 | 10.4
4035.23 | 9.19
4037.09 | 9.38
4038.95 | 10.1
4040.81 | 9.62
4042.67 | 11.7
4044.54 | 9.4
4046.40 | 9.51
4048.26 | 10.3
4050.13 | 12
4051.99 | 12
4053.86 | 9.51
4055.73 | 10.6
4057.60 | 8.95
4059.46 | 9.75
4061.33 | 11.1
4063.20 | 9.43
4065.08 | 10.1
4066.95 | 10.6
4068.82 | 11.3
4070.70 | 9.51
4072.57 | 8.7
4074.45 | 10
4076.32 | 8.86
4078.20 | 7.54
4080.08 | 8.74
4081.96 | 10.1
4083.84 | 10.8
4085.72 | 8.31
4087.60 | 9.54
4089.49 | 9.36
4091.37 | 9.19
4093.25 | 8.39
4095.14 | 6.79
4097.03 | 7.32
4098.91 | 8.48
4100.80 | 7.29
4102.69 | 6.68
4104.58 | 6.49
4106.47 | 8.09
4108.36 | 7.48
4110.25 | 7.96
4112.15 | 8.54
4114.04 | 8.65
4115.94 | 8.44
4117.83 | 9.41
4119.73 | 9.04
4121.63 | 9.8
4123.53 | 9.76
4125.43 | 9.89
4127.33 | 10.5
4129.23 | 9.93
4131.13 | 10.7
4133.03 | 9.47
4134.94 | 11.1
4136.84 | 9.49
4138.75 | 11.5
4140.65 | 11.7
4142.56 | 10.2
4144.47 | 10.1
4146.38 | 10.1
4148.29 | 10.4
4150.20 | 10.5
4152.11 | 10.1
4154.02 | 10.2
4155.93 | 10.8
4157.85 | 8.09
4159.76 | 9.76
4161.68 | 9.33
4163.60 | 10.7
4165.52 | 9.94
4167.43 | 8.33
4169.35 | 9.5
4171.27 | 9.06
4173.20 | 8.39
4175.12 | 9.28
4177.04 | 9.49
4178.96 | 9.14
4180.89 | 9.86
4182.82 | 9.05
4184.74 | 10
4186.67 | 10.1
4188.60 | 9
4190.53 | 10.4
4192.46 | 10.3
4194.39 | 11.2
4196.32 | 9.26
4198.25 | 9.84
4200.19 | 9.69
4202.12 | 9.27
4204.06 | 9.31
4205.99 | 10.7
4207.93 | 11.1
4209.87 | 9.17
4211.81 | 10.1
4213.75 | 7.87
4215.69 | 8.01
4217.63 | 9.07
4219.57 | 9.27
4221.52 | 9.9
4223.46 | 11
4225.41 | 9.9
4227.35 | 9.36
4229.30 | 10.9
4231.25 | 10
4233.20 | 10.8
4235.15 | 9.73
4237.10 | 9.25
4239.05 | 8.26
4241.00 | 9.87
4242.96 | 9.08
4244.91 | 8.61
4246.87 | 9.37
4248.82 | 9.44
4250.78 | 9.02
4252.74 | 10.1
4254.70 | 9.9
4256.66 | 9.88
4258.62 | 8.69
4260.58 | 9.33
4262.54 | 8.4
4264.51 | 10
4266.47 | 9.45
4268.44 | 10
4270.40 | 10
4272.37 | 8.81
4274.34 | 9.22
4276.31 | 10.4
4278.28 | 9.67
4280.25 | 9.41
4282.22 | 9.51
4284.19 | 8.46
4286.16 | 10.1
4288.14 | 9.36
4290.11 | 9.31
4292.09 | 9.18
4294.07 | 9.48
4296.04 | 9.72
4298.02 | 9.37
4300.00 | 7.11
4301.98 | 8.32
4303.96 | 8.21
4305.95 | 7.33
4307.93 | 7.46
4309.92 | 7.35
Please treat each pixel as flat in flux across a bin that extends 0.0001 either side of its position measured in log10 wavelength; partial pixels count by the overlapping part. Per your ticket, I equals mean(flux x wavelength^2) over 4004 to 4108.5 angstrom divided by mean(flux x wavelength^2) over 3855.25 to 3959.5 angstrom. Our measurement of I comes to 1.3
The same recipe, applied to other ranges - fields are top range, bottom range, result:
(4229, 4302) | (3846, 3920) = 1.47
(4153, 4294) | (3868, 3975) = 1.51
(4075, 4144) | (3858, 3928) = 1.29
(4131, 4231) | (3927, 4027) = 1.30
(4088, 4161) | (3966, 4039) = 1.11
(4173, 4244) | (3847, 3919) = 1.47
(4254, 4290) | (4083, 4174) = 1.09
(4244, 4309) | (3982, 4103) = 1.07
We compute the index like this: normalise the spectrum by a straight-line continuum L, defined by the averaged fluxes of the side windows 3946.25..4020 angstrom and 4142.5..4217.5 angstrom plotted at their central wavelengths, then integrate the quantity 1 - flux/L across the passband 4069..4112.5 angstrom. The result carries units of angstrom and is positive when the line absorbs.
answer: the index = 3.0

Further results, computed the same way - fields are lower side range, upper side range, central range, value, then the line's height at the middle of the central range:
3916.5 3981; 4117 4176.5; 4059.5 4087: -1.99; 9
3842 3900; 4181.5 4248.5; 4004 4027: -4.58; 8.4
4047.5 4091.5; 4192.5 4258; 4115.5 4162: -1.32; 9.76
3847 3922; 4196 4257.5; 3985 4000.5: -2.27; 8.34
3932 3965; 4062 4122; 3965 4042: -3.59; 8.43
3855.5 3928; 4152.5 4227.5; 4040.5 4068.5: -4.89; 8.8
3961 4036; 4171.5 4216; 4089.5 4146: 1.07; 9.23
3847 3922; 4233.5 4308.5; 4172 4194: -1.76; 8.87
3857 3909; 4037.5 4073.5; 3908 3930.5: -1.64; 8.01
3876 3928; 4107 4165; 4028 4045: -2.07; 8.81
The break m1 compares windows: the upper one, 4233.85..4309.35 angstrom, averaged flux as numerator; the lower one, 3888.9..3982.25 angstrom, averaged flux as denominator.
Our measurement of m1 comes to 1.23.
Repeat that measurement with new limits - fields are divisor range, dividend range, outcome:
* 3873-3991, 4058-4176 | 1.25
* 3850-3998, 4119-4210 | 1.27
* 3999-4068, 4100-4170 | 0.94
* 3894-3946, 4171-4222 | 1.22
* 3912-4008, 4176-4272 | 1.18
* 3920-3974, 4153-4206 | 1.31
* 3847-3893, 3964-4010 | 1.06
